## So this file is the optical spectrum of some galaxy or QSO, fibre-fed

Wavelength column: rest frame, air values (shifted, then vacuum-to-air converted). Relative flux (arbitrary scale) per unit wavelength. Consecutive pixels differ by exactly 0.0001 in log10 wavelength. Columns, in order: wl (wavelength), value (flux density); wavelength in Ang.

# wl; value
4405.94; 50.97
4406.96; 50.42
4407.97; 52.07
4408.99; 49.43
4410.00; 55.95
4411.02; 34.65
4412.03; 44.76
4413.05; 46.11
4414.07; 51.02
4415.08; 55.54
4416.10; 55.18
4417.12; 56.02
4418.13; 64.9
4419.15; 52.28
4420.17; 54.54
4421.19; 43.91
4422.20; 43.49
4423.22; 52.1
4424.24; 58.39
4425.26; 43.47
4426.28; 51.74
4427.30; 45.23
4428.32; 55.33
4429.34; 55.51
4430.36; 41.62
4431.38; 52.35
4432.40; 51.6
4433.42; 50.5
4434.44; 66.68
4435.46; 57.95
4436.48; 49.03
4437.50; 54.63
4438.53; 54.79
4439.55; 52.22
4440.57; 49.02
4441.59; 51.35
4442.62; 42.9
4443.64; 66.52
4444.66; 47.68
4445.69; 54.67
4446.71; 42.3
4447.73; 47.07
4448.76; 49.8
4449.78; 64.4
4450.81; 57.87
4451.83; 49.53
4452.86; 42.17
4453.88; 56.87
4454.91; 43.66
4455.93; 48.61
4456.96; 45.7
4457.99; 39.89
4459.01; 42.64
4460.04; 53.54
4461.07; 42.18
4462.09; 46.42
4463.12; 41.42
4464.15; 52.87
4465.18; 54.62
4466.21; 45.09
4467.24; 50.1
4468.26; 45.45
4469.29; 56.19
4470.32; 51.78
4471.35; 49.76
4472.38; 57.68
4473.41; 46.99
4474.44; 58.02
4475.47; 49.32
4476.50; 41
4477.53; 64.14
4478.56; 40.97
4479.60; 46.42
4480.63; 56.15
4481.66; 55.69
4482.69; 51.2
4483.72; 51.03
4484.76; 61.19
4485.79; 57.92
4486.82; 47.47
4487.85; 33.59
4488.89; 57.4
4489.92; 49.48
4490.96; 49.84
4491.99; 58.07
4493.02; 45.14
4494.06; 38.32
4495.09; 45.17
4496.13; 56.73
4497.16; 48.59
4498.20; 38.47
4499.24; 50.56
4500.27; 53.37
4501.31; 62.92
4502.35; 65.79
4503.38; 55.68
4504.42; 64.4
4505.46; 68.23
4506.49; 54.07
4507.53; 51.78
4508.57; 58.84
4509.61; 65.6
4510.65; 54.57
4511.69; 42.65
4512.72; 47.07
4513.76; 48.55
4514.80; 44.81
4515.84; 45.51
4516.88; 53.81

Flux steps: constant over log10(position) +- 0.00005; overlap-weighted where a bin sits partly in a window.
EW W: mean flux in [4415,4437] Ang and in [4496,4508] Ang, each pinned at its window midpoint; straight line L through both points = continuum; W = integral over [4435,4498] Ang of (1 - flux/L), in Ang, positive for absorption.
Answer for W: 4.7 Ang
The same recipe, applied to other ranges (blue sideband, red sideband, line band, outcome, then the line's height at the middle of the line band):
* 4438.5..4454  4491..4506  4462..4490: 1.0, 52.7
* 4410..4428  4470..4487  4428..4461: 0.1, 51.2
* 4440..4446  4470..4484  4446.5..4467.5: 1.3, 51.7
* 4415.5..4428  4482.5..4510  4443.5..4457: 0.4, 52.4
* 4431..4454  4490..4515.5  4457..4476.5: 1.4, 52.7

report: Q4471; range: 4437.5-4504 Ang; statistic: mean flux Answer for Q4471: 50.6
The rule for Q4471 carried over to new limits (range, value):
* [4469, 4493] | 51.6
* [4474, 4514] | 52.5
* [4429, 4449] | 51.9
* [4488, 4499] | 48.2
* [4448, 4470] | 49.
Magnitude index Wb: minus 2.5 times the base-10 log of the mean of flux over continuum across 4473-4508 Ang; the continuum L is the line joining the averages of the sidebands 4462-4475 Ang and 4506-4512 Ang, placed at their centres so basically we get 0.015 mag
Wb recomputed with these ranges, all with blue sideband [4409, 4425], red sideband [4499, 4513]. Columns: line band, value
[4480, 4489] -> 0.07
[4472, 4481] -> 0.08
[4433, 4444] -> -0.03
